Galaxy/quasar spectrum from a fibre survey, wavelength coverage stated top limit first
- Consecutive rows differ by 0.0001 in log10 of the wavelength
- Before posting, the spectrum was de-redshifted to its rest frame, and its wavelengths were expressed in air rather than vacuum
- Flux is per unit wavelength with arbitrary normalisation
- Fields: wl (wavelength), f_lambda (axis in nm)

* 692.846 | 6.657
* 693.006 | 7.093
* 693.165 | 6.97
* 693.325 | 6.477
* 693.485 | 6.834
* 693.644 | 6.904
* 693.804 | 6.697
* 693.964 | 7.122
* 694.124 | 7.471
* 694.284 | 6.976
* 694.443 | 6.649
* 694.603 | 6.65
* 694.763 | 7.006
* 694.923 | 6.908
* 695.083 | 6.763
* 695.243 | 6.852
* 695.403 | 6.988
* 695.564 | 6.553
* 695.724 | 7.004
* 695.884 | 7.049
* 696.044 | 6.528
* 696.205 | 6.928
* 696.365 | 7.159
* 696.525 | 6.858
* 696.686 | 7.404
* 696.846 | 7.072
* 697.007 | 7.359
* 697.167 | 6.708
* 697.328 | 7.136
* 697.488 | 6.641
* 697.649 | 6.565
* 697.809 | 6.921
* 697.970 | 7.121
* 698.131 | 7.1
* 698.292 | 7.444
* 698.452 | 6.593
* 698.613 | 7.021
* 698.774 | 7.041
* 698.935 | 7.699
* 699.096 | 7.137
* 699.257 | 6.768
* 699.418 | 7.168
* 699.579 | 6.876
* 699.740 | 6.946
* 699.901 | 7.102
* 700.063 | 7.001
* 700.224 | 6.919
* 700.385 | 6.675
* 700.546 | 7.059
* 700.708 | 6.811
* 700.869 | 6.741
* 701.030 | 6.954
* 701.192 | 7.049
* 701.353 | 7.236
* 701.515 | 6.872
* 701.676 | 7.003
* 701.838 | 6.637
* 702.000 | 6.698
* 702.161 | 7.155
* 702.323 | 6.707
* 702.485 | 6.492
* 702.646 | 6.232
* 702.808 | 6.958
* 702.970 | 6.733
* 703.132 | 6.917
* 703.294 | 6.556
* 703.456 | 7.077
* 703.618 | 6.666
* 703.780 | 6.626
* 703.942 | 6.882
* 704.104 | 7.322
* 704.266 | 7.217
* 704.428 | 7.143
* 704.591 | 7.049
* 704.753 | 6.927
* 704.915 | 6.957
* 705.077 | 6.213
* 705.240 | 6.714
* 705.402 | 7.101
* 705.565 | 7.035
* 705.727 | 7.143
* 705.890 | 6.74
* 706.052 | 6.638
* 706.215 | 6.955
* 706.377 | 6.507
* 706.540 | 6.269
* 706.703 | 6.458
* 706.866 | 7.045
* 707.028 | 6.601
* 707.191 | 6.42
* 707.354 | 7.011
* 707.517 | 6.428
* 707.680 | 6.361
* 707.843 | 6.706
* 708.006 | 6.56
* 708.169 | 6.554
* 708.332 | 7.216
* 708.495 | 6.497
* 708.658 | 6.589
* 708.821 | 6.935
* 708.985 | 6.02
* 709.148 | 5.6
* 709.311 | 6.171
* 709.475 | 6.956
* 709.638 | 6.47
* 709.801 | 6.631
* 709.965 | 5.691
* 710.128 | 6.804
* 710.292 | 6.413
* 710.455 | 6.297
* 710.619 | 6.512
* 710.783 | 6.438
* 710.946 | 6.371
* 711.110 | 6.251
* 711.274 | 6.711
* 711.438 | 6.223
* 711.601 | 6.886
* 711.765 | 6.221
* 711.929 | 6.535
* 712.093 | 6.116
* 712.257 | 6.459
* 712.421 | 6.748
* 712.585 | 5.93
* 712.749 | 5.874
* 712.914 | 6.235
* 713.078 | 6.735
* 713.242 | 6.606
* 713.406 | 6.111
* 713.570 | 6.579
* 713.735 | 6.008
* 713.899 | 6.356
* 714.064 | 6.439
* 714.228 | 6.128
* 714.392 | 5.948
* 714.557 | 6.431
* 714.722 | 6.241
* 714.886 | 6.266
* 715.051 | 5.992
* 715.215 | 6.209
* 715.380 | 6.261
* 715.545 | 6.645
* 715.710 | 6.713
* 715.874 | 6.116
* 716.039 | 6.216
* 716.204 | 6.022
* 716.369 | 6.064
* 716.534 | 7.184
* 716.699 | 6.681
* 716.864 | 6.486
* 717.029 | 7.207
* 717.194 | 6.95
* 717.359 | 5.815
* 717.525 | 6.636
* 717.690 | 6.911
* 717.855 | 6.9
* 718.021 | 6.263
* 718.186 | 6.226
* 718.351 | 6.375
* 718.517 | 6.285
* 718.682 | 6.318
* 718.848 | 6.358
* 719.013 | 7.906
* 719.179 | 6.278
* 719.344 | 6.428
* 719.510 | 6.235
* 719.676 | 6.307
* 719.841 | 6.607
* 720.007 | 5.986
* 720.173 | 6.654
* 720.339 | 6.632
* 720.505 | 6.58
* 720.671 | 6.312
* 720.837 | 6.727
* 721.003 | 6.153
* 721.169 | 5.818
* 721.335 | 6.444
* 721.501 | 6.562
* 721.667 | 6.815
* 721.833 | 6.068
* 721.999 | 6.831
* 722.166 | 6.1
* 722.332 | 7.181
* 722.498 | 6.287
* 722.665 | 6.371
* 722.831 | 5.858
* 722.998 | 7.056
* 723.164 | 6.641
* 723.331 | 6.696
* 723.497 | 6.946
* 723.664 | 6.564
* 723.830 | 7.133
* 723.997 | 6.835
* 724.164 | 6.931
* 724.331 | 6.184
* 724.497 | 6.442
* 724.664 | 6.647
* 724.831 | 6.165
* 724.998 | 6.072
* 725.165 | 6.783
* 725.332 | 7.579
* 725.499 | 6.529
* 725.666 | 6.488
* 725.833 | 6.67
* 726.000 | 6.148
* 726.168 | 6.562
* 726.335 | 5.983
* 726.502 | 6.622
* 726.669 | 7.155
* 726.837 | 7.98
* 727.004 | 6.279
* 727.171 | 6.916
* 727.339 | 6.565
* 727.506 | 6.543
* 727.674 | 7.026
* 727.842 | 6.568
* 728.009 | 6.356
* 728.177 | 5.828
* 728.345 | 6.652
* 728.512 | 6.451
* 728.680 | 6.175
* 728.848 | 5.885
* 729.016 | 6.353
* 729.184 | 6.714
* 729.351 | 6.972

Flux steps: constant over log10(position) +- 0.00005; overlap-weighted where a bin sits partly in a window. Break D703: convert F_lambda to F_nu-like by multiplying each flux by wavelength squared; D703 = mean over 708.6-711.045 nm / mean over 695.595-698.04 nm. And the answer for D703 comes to 1.0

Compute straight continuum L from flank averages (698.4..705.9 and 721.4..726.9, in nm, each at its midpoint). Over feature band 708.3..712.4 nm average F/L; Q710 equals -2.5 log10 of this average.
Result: 0.060 mag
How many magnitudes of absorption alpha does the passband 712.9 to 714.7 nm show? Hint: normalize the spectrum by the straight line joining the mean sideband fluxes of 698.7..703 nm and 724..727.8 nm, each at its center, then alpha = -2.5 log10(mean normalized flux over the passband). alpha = 0.08 mag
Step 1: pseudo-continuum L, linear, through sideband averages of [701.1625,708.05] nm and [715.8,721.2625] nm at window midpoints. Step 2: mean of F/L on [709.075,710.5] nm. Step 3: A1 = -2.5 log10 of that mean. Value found 0.05 mag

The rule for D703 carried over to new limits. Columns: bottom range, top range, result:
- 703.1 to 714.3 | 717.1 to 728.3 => 1.04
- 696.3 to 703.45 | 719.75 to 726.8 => 1.01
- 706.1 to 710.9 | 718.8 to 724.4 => 1.04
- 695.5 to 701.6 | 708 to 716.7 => 0.95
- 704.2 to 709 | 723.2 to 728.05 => 1.04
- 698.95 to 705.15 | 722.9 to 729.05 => 1.02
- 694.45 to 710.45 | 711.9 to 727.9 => 1.00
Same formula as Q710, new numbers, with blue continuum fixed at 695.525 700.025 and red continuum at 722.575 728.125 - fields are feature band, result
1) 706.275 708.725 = 0.041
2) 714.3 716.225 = 0.085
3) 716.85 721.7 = 0.036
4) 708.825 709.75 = 0.088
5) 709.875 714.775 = 0.077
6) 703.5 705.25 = 0.003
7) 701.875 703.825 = 0.032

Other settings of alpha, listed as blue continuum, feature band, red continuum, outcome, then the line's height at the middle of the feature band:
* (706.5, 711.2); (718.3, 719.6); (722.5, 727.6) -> 0.010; 6.58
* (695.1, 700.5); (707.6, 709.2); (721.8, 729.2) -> 0.049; 6.82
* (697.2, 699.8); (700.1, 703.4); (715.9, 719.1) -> 0.017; 6.93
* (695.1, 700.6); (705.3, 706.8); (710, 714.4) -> -0.021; 6.63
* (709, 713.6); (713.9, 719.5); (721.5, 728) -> 0.005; 6.48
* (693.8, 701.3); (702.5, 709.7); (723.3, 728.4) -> 0.026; 6.87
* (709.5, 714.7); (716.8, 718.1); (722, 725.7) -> -0.027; 6.48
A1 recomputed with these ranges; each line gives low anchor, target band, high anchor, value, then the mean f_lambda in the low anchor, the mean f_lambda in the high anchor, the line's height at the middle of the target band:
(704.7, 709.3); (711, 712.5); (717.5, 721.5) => 0.02 mag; 6.64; 6.47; 6.58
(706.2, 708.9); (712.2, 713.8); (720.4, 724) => 0.05 mag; 6.65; 6.54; 6.61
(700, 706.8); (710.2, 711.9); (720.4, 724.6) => 0.05 mag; 6.83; 6.54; 6.72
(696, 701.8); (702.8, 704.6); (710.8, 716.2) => -0.02 mag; 6.99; 6.33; 6.77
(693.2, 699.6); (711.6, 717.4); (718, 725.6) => 0.05 mag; 6.95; 6.53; 6.65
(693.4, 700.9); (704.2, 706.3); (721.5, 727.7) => -0.01 mag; 6.96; 6.63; 6.86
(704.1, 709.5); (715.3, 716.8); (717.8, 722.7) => 0.02 mag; 6.7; 6.46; 6.54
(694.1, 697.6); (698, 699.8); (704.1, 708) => -0.03 mag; 6.93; 6.77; 6.88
